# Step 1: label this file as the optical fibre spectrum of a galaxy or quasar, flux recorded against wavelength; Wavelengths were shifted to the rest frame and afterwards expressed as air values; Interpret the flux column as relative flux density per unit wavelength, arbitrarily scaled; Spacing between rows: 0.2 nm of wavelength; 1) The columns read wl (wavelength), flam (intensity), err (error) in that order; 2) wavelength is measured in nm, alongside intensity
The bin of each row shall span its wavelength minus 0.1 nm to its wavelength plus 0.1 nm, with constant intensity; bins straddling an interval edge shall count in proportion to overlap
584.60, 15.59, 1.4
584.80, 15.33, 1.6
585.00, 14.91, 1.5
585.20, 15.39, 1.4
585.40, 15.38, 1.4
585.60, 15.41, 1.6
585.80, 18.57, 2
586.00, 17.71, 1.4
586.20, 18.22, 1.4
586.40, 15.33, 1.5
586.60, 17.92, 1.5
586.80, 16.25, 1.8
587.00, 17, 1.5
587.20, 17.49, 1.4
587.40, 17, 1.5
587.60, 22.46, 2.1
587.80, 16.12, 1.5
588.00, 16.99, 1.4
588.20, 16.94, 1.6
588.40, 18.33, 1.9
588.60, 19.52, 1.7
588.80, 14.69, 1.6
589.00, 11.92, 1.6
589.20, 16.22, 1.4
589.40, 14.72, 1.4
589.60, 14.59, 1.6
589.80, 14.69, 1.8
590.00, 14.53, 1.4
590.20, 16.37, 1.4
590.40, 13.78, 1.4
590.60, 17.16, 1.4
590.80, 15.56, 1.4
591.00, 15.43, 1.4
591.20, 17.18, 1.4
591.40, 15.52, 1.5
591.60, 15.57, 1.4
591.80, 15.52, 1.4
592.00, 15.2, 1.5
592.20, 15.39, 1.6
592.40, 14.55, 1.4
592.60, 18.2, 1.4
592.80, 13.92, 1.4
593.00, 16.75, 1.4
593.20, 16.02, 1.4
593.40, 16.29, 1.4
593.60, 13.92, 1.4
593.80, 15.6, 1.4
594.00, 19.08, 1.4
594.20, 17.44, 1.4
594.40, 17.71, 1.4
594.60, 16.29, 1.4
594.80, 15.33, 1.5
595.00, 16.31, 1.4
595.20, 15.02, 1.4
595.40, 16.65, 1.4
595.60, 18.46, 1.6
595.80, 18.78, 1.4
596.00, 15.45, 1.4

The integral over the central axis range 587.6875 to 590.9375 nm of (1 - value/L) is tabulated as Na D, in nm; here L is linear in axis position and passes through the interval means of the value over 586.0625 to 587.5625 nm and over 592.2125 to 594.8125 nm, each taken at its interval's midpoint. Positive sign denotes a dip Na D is 0.214 nm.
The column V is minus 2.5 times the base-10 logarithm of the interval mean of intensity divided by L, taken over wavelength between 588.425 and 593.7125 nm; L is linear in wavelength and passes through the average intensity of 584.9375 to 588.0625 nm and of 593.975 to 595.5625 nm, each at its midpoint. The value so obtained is 0.09 mag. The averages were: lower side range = 17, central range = 15.5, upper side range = 16.7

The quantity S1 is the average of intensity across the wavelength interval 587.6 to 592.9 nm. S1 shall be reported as 15.8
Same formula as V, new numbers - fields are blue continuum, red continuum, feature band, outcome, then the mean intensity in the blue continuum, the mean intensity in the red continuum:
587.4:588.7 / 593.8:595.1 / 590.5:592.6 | 0.111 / 18.3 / 16.9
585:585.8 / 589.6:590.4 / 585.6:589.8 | -0.099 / 15.7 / 14.9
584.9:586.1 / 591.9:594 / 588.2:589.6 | 0.009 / 16.2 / 15.8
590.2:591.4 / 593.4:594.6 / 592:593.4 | 0.037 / 15.8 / 16.7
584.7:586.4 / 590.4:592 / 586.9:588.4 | -0.105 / 16.3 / 15.8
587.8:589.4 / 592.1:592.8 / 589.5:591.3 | 0.037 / 16.3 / 15.7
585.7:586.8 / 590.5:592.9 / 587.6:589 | -0.019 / 17.4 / 15.8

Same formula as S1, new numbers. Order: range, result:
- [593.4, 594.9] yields 16.5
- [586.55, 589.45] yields 16.9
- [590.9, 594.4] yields 16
